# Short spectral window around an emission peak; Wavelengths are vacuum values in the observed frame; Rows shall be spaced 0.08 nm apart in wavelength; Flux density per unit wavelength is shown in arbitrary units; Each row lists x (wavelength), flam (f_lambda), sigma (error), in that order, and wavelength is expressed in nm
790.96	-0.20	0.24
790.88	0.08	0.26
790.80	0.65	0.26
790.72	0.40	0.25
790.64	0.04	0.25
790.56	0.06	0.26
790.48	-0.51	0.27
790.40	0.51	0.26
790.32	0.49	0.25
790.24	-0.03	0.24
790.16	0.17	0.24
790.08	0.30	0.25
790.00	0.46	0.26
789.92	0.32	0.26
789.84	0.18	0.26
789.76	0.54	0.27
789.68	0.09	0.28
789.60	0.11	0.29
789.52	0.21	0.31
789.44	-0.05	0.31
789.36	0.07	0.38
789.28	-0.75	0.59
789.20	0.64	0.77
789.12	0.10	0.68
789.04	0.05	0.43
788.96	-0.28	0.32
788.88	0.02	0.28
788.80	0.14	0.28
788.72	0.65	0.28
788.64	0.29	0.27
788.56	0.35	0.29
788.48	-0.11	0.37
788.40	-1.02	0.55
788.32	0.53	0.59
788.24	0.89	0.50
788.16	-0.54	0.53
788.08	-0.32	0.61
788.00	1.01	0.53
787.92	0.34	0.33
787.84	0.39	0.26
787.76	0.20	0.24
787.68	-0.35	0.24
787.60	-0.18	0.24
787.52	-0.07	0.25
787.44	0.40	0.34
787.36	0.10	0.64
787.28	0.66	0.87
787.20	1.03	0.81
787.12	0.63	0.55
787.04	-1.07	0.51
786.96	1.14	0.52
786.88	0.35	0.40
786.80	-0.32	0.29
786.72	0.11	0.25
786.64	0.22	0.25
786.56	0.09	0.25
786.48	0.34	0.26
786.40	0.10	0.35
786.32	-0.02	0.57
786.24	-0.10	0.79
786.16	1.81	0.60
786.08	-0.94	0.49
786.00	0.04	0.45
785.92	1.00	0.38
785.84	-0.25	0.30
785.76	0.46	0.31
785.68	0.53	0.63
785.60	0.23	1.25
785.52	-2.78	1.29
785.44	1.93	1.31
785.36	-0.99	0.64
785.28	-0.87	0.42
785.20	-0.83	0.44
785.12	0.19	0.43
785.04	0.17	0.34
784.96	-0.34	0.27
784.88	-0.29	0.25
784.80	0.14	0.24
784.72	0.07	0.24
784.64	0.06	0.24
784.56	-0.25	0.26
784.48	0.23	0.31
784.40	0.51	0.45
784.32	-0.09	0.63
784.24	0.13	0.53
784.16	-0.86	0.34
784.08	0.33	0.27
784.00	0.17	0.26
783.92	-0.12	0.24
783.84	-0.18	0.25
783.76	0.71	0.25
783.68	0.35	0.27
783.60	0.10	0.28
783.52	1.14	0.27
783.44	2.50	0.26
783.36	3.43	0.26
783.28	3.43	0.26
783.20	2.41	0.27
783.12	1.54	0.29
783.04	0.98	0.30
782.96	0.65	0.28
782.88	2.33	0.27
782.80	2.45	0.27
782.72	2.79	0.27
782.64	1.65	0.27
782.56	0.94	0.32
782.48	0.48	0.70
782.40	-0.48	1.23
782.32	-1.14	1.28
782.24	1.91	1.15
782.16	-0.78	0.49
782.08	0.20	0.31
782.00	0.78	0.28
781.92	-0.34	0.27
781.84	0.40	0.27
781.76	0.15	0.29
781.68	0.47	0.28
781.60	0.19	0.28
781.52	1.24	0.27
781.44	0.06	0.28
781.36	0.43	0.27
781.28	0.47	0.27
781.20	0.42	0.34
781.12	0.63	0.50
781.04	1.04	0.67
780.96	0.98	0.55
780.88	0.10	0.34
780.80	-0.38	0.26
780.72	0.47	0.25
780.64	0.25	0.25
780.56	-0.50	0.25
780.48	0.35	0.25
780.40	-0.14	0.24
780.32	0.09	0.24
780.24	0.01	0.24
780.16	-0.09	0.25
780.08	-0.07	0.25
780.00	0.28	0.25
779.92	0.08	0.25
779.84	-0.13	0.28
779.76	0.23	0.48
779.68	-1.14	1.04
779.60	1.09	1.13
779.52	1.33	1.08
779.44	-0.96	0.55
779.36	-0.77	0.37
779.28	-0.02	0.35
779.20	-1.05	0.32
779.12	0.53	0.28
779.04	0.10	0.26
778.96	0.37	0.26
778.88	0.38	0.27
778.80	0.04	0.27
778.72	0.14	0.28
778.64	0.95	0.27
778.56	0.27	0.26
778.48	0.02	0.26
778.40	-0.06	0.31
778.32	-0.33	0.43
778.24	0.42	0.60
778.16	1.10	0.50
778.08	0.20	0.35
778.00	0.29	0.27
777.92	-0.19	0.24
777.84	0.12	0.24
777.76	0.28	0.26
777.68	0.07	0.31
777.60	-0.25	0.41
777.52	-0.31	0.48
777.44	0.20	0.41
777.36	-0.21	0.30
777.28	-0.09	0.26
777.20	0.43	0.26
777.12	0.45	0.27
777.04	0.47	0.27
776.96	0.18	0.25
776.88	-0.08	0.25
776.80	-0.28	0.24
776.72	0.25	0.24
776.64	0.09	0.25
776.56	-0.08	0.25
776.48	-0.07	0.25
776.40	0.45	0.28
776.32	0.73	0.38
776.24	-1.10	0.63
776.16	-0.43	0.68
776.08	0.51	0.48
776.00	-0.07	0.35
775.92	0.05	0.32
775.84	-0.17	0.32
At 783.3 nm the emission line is [O II]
